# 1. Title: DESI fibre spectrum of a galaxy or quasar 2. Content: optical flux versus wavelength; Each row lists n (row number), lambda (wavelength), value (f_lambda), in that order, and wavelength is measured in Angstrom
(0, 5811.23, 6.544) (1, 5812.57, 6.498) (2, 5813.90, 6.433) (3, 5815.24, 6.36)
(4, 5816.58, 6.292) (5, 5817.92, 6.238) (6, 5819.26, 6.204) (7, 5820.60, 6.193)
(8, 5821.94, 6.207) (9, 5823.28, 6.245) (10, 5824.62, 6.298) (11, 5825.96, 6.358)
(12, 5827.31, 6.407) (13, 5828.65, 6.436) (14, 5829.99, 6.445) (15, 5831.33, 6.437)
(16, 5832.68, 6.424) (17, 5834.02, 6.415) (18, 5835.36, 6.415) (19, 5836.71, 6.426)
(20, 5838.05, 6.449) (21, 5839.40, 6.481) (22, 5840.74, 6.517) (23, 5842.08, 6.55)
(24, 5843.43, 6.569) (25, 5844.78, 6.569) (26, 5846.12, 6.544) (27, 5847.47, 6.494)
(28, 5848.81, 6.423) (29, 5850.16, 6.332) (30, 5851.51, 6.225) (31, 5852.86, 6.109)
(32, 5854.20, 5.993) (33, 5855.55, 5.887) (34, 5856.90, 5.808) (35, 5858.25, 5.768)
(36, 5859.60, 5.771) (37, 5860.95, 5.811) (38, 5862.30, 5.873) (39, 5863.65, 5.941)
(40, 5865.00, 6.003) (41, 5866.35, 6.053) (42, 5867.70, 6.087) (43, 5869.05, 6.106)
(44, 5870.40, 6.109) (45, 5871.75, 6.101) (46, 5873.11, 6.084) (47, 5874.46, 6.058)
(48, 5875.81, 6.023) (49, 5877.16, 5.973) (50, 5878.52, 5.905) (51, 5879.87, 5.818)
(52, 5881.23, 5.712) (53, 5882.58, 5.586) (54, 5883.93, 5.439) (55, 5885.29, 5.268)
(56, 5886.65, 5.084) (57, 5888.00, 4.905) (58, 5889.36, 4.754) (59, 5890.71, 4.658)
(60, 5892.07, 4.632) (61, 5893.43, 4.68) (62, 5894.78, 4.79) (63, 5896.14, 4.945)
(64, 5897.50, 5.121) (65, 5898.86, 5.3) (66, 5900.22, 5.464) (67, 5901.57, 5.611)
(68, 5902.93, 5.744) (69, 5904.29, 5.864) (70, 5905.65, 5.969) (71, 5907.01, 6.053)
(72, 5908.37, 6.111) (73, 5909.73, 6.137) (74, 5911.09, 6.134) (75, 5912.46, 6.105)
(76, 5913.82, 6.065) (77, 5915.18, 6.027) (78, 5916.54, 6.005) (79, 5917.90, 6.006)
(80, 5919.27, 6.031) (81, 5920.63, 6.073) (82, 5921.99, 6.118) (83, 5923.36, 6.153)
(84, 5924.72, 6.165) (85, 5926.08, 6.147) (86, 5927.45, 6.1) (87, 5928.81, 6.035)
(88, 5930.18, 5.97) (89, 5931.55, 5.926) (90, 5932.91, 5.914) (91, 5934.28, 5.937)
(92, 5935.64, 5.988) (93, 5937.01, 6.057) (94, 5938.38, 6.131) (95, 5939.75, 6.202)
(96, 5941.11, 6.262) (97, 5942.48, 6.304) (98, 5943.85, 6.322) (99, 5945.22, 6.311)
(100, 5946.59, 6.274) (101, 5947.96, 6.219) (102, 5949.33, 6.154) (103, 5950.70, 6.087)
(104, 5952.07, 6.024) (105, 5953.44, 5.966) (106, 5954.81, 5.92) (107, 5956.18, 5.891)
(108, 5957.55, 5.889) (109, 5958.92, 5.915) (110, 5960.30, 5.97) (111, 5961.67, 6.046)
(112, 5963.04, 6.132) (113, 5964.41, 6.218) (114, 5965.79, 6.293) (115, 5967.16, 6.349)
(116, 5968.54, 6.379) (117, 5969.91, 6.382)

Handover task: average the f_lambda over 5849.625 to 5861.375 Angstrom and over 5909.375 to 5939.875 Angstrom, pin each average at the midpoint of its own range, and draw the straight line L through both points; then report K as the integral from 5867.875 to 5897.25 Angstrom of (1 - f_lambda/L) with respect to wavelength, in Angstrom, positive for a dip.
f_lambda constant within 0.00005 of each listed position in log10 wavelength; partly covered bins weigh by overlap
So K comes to 2.62 Angstrom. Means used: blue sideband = 5.96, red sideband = 6.06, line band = 5.46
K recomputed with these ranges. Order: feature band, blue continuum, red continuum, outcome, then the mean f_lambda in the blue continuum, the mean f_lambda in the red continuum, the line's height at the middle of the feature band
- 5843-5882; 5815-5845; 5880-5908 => -1.6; 6.38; 5.3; 5.83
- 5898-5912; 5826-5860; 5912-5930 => 0.7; 6.32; 6.08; 6.13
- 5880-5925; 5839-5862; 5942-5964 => 4.1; 6.22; 6.09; 6.15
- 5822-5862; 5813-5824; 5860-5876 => -0.9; 6.28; 6.02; 6.16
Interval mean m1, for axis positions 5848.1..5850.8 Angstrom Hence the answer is 6.39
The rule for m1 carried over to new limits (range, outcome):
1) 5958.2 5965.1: 6.05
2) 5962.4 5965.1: 6.18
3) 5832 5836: 6.42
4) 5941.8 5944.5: 6.31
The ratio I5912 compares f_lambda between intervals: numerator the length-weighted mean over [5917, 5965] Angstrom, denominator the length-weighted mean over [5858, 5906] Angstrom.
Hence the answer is 1.09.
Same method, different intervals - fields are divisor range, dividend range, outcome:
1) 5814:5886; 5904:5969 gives 0.99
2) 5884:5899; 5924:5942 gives 1.23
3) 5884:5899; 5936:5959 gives 1.24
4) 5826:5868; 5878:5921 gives 0.89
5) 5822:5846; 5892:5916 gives 0.87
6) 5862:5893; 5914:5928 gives 1.08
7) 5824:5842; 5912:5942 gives 0.94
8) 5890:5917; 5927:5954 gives 1.10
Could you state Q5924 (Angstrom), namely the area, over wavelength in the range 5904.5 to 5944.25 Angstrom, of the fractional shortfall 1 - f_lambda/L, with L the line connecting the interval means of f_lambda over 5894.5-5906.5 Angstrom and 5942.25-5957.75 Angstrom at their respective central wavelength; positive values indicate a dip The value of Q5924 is -2.1 Angstrom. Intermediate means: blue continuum 5.45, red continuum 6.11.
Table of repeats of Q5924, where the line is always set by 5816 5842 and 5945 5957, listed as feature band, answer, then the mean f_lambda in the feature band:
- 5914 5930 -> 0.2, 6.08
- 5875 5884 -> 0.6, 5.81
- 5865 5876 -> 0.3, 6.08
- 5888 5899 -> 2.4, 4.84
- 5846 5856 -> 0.1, 6.24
